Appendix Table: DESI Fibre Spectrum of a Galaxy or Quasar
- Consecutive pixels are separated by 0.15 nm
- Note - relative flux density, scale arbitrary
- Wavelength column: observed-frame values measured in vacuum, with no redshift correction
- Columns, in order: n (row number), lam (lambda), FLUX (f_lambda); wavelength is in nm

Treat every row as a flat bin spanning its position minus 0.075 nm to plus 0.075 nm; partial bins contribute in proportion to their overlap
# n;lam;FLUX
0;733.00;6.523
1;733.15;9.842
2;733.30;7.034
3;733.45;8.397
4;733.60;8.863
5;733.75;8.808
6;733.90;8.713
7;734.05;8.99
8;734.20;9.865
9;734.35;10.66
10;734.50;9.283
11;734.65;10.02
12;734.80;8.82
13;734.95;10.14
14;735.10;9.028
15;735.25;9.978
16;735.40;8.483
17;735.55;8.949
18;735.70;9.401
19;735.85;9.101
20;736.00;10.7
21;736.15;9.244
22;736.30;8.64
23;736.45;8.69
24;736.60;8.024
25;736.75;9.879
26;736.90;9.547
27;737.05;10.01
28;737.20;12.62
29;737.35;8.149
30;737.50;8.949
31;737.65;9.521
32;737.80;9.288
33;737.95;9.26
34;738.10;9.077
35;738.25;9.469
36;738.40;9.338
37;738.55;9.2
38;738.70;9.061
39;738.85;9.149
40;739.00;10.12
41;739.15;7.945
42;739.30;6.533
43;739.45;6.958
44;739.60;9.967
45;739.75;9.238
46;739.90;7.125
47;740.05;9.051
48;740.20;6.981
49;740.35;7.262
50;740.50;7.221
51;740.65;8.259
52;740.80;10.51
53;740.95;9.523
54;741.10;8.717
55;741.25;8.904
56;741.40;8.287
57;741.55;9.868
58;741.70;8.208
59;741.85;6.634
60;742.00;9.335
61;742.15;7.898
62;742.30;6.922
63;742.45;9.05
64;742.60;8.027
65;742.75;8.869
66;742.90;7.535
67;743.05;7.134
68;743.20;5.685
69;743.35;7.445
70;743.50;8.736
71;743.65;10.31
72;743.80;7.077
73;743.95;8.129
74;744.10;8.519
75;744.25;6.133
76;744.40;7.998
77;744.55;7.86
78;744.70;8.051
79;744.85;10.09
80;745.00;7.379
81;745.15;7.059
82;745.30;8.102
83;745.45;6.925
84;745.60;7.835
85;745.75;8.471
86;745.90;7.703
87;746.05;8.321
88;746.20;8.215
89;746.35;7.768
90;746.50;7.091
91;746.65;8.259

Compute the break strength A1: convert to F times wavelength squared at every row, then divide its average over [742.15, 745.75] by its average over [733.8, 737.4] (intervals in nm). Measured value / 0.85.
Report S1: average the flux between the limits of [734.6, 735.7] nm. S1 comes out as 9.33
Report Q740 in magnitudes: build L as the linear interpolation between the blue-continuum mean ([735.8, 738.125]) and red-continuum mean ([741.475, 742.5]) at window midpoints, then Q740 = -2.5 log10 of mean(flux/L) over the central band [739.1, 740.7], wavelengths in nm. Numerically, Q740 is 0.12 mag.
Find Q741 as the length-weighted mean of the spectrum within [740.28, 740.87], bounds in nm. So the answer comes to 8.3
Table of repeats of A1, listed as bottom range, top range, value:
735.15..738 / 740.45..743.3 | 0.89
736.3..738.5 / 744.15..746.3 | 0.86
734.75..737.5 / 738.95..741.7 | 0.91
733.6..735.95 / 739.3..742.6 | 0.91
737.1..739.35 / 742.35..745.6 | 0.87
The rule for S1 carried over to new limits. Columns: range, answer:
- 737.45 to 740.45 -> 8.66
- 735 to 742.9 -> 8.84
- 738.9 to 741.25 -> 8.39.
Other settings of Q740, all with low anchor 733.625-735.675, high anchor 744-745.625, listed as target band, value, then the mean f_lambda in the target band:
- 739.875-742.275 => 0.00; 8.36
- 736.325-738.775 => -0.05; 9.37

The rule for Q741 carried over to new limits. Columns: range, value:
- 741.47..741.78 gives 8.99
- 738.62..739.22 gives 9.08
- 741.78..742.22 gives 7.97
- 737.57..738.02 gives 9.35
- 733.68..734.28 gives 9.11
